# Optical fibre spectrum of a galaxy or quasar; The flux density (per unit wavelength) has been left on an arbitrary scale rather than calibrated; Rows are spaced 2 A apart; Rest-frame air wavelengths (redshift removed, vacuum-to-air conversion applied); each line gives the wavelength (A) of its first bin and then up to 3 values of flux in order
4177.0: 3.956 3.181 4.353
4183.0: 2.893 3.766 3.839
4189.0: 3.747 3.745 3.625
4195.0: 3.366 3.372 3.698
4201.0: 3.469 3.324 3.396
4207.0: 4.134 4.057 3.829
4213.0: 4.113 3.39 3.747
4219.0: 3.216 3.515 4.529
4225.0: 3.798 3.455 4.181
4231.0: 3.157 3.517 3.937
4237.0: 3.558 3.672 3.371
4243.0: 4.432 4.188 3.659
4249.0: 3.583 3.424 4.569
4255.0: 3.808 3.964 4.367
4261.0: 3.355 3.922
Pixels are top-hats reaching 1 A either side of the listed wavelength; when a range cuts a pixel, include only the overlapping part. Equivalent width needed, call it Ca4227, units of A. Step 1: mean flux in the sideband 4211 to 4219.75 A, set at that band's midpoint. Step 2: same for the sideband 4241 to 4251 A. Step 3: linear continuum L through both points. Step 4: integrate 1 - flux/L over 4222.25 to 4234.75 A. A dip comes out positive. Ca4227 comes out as -0.10 A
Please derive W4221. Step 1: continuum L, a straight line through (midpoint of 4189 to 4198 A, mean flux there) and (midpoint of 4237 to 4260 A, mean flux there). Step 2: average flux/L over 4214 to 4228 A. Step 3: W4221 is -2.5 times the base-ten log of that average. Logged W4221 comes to 0.02 mag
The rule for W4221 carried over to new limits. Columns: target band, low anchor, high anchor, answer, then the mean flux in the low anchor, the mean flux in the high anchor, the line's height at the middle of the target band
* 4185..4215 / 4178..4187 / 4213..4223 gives -0.02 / 3.58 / 3.64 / 3.61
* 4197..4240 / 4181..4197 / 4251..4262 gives 0.02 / 3.61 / 3.96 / 3.76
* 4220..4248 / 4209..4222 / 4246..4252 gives -0.05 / 3.67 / 3.56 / 3.61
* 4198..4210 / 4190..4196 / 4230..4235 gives -0.04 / 3.58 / 3.46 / 3.54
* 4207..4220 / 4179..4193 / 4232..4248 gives -0.01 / 3.68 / 3.79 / 3.74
